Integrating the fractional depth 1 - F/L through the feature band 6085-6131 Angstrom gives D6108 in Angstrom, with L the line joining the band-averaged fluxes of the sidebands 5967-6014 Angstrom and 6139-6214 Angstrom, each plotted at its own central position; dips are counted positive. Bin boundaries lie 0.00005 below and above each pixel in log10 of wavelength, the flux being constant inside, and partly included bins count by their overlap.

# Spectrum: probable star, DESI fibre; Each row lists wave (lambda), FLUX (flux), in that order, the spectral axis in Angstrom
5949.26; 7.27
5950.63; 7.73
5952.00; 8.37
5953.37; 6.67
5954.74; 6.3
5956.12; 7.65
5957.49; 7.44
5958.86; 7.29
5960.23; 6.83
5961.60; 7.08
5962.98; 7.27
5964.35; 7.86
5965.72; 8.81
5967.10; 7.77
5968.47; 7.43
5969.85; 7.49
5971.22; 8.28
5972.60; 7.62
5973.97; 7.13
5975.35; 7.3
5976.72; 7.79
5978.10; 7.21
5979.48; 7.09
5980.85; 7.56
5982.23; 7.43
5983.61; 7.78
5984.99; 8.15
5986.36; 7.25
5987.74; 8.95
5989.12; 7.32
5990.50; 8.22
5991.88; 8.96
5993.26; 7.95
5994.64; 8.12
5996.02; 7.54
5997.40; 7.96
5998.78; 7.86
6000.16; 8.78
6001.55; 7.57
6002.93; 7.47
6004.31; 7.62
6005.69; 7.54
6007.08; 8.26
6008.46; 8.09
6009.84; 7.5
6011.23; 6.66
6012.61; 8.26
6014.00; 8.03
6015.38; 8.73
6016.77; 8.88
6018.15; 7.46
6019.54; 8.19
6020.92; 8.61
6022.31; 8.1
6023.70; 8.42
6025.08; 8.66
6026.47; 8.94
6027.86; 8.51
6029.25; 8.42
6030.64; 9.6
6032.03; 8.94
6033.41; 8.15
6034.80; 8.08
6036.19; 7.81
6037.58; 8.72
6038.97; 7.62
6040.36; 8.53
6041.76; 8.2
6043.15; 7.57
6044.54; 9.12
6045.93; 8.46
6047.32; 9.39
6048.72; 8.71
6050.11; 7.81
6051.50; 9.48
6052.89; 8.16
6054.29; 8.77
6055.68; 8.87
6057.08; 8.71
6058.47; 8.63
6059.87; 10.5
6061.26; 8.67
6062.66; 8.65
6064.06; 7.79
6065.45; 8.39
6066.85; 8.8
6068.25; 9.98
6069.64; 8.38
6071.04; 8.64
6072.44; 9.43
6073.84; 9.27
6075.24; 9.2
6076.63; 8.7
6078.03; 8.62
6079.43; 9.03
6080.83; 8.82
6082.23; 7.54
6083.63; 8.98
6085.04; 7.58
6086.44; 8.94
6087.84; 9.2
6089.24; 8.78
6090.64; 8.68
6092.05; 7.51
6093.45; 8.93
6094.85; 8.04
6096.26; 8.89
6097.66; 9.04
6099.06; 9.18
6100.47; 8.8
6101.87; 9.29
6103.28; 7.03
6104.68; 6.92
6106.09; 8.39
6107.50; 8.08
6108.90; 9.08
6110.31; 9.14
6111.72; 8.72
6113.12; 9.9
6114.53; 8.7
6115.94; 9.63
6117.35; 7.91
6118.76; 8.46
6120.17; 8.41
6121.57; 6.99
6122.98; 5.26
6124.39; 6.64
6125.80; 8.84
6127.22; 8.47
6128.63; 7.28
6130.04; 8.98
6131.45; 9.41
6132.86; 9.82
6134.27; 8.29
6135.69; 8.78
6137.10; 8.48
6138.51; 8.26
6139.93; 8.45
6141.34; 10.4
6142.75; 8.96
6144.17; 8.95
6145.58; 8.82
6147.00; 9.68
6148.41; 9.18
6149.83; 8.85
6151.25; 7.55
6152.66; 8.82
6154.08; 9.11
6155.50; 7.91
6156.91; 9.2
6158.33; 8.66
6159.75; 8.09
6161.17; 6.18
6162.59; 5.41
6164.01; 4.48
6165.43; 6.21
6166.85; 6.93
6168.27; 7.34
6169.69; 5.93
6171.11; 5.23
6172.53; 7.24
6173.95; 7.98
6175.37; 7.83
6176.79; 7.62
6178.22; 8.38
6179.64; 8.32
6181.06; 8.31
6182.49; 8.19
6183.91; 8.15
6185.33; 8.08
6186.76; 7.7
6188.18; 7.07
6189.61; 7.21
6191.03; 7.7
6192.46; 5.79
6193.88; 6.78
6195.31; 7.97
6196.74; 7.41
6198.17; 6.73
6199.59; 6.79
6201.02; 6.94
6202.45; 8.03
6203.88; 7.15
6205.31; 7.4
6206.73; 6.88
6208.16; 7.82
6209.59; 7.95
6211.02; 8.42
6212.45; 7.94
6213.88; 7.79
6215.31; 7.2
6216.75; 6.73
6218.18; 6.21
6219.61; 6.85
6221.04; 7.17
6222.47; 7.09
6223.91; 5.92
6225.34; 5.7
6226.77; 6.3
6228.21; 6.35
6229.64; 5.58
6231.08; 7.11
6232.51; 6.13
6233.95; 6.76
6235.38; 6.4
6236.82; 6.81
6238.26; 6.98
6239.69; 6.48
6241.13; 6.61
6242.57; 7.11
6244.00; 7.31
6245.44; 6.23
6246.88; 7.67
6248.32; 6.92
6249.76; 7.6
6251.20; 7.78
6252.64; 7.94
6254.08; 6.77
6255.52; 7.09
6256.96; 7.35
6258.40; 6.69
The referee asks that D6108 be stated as -3.9 Angstrom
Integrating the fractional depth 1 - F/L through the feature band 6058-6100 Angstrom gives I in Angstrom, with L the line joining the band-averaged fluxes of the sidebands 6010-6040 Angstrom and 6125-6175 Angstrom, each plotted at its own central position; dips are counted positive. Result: -2.9 Angstrom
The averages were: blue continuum 8.31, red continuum 8.06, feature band 8.76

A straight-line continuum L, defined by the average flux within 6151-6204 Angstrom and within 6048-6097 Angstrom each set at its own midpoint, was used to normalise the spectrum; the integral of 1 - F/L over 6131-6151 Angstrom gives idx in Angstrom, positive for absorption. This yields -2.9 Angstrom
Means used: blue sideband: 8.72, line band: 8.98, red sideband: 7.38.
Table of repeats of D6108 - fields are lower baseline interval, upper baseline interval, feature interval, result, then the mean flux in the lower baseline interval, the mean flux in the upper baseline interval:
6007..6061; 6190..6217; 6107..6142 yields -2.8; 8.46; 7.35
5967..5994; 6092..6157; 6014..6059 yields -2.5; 7.74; 8.55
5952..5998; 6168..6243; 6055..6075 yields -4.0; 7.63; 7.12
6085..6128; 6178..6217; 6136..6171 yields 0.0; 8.38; 7.53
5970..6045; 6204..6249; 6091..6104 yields -1.6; 8.04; 6.9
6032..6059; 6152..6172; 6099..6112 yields -1.1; 8.48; 7.1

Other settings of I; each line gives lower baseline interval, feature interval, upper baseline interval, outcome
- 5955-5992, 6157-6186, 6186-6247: -0.72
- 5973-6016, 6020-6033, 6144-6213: -1.51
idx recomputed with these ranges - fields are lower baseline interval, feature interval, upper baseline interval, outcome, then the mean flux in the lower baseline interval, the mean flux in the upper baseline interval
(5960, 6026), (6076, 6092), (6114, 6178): -1.29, 7.86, 7.99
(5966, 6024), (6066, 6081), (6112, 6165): -1.64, 7.87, 8.29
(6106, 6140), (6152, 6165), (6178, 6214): 0.81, 8.41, 7.56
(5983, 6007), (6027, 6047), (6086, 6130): -0.81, 7.95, 8.36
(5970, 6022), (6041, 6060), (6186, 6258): -2.54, 7.87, 7.03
